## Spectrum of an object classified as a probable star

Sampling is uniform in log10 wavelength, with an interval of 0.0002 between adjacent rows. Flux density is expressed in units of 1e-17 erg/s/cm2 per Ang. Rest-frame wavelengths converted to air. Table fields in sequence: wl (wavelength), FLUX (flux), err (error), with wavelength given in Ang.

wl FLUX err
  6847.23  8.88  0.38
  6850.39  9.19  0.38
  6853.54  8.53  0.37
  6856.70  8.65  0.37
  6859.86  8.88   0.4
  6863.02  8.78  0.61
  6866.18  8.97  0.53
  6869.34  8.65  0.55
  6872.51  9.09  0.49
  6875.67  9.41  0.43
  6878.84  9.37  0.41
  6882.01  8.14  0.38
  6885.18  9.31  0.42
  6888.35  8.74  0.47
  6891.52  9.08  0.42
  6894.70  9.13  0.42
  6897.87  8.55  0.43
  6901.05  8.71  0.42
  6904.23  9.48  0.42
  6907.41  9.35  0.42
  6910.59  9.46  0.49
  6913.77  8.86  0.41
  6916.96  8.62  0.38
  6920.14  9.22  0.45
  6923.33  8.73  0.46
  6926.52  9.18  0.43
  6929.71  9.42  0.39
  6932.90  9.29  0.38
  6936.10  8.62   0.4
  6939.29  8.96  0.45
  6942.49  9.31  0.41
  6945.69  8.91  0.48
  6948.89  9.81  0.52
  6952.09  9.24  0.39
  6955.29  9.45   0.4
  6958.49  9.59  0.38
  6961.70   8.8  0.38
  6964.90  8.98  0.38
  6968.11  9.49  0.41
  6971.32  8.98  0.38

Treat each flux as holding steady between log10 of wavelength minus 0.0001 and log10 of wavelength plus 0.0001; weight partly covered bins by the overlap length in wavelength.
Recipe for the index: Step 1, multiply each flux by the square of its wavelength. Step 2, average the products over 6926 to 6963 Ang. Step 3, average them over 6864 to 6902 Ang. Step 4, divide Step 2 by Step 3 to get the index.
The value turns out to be 1.05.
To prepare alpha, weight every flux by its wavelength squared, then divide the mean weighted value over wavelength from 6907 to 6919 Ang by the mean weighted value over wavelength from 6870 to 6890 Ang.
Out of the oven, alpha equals 1.0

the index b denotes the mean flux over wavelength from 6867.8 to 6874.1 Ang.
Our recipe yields 8.87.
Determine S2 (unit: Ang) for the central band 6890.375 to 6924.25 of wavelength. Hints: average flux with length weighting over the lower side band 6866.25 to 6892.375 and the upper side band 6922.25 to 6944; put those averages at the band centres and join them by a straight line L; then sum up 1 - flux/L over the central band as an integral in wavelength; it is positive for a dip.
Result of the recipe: 0.0 Ang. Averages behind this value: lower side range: 8.97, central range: 9.02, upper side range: 9.08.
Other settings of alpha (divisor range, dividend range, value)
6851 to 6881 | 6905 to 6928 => 1.03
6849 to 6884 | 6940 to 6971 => 1.07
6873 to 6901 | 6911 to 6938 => 1.02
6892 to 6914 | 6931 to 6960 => 1.03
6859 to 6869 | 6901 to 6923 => 1.04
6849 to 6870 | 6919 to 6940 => 1.05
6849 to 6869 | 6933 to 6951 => 1.06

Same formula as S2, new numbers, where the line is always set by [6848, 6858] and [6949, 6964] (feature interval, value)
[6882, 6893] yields 0.1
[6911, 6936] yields 0.3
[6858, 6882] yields -0.2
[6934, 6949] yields 0.3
